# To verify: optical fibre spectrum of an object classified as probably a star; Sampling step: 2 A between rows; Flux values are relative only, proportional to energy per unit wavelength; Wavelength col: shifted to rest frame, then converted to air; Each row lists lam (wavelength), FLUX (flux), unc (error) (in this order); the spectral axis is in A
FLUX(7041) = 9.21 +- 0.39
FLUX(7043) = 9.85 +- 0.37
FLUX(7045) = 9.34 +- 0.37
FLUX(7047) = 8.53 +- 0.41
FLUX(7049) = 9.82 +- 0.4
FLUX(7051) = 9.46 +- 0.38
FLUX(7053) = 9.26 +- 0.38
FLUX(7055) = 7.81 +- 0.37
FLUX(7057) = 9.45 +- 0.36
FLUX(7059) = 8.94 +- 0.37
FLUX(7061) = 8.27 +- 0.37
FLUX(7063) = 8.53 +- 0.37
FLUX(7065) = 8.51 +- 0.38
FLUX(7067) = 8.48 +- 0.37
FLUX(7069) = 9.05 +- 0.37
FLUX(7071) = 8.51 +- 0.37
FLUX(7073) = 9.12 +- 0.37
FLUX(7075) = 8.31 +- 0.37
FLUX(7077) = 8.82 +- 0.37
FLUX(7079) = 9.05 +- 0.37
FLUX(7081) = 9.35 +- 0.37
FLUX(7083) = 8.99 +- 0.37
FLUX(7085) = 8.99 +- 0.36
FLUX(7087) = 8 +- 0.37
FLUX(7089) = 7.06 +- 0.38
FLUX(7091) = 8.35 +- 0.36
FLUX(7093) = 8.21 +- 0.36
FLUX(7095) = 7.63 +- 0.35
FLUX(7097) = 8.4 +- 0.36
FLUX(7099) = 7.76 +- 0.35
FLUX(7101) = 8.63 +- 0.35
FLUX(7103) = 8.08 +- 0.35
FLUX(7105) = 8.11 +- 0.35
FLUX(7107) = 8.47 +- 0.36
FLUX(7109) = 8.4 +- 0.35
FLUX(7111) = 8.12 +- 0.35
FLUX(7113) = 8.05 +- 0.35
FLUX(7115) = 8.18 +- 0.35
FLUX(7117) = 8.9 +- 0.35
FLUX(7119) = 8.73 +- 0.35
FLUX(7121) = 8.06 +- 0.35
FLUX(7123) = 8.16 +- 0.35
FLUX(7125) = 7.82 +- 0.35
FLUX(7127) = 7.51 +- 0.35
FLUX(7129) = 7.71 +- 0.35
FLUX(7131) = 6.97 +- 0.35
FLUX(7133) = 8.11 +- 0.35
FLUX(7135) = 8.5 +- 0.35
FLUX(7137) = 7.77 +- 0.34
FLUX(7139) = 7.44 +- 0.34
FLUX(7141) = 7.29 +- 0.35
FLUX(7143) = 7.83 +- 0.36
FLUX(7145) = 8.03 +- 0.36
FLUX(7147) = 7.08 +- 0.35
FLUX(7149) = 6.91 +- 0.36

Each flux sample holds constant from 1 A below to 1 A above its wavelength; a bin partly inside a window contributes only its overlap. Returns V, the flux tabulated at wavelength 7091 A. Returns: 8.35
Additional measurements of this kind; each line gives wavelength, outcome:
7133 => 8.11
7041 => 9.21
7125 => 7.82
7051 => 9.46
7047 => 8.53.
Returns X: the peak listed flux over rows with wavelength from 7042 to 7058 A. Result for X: 9.85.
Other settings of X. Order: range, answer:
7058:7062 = 8.94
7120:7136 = 8.5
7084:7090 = 8.99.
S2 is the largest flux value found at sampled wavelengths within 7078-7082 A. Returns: 9.35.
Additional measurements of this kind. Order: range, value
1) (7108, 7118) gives 8.9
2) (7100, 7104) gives 8.63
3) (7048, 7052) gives 9.82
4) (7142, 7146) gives 8.03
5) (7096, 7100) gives 8.4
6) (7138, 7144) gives 7.83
